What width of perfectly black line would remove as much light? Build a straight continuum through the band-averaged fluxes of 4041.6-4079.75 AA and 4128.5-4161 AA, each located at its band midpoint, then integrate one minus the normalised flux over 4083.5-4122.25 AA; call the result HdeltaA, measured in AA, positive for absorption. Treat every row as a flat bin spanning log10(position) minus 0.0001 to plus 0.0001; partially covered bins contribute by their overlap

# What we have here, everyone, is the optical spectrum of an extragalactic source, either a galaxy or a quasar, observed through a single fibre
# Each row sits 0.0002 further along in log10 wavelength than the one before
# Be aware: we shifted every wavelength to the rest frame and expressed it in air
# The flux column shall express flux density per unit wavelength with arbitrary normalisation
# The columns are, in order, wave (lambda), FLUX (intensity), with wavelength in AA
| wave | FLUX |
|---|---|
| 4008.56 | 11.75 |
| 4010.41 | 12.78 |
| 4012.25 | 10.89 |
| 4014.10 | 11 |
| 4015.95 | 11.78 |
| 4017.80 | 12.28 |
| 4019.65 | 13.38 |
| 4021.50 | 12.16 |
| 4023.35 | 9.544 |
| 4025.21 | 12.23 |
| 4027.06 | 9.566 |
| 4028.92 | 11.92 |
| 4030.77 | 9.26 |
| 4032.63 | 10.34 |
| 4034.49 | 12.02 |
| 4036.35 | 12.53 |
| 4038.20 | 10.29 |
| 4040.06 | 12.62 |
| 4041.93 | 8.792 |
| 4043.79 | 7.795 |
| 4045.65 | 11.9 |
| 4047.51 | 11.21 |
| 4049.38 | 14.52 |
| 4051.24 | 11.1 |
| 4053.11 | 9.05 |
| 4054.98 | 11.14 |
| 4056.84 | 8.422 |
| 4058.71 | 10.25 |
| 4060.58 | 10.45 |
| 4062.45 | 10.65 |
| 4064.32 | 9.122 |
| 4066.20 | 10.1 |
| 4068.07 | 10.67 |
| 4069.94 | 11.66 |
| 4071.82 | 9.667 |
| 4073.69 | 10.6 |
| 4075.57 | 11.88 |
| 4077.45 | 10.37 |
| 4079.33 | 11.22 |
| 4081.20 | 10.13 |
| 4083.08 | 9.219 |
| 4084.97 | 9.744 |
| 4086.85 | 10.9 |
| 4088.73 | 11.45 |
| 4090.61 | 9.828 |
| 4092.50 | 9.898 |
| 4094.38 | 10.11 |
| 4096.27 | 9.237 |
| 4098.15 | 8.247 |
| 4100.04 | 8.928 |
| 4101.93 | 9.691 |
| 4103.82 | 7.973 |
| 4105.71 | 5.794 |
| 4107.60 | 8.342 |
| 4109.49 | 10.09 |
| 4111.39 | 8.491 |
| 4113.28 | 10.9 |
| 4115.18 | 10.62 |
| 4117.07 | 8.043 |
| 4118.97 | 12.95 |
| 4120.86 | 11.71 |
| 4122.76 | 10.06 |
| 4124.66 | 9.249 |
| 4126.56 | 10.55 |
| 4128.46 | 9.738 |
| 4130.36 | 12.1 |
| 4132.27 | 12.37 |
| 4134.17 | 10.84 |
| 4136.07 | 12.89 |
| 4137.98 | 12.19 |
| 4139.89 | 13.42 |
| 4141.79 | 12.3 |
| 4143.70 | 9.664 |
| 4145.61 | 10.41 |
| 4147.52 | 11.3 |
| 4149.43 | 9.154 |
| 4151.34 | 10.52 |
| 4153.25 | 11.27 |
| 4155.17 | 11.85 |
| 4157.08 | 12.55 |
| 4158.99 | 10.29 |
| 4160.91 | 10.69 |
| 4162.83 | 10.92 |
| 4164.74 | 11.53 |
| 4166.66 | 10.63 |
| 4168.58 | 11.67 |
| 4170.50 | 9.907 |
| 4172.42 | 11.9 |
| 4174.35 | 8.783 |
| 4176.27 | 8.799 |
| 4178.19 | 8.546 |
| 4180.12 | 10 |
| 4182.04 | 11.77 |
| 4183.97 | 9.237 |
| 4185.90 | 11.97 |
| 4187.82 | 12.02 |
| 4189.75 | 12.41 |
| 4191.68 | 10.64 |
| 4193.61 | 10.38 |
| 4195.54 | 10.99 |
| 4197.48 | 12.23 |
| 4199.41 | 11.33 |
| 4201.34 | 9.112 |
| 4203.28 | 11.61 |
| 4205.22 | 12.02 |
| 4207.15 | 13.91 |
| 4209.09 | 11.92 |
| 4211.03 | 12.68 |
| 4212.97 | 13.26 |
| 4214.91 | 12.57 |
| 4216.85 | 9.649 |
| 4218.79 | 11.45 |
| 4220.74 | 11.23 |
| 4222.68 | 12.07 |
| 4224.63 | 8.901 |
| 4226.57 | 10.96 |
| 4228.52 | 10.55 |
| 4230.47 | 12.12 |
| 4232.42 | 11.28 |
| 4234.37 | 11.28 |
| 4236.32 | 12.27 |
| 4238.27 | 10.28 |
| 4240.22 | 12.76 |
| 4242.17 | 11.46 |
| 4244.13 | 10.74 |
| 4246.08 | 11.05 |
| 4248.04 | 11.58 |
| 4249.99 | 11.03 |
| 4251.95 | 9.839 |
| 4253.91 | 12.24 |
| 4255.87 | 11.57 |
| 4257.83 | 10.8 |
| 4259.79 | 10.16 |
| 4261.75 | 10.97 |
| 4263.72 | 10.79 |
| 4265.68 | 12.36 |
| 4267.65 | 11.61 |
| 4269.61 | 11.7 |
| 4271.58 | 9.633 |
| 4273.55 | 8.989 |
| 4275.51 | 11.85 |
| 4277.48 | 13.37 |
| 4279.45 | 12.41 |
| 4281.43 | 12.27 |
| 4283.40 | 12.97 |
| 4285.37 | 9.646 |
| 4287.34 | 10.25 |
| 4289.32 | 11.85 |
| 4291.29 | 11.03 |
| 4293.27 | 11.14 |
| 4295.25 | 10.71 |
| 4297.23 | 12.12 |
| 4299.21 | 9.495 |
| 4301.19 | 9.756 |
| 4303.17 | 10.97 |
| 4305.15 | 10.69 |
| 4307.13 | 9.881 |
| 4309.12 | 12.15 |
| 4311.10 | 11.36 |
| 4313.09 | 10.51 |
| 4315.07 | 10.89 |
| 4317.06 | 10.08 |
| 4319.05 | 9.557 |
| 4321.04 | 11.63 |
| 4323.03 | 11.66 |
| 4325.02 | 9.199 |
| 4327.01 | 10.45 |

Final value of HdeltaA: 4.6 AA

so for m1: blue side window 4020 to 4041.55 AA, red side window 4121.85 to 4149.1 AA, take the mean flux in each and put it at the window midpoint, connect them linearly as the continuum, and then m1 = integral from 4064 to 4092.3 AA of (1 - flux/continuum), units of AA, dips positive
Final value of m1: 1.8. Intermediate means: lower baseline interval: 11.1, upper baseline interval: 11.2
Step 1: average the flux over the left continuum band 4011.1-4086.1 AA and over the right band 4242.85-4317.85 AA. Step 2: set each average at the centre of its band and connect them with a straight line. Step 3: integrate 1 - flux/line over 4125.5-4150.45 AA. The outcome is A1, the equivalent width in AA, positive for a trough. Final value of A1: -0.9 AA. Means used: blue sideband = 10.8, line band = 11.3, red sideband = 11.1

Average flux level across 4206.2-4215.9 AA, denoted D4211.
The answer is 12.9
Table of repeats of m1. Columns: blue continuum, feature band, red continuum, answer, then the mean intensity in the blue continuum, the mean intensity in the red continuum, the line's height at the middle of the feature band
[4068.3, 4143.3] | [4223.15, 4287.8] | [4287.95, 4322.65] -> -3.1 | 10.3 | 10.8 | 10.7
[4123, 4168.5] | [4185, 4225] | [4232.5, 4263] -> -1.4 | 11.1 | 11.2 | 11.2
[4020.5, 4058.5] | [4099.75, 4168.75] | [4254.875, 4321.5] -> 1.9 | 10.8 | 11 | 10.9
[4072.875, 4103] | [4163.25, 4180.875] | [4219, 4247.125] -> 0.8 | 10.1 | 11.2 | 10.7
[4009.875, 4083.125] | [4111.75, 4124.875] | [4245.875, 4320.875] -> 0.5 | 10.9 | 11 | 10.9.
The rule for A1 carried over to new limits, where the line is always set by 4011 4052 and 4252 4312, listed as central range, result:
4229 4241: -0.5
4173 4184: 1.5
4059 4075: 1.2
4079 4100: 2.4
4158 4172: 0.4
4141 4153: 0.7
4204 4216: -1.6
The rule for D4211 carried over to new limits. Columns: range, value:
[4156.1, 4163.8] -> 11.1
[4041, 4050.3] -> 10.8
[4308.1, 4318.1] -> 11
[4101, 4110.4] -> 8.37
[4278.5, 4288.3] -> 11.5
